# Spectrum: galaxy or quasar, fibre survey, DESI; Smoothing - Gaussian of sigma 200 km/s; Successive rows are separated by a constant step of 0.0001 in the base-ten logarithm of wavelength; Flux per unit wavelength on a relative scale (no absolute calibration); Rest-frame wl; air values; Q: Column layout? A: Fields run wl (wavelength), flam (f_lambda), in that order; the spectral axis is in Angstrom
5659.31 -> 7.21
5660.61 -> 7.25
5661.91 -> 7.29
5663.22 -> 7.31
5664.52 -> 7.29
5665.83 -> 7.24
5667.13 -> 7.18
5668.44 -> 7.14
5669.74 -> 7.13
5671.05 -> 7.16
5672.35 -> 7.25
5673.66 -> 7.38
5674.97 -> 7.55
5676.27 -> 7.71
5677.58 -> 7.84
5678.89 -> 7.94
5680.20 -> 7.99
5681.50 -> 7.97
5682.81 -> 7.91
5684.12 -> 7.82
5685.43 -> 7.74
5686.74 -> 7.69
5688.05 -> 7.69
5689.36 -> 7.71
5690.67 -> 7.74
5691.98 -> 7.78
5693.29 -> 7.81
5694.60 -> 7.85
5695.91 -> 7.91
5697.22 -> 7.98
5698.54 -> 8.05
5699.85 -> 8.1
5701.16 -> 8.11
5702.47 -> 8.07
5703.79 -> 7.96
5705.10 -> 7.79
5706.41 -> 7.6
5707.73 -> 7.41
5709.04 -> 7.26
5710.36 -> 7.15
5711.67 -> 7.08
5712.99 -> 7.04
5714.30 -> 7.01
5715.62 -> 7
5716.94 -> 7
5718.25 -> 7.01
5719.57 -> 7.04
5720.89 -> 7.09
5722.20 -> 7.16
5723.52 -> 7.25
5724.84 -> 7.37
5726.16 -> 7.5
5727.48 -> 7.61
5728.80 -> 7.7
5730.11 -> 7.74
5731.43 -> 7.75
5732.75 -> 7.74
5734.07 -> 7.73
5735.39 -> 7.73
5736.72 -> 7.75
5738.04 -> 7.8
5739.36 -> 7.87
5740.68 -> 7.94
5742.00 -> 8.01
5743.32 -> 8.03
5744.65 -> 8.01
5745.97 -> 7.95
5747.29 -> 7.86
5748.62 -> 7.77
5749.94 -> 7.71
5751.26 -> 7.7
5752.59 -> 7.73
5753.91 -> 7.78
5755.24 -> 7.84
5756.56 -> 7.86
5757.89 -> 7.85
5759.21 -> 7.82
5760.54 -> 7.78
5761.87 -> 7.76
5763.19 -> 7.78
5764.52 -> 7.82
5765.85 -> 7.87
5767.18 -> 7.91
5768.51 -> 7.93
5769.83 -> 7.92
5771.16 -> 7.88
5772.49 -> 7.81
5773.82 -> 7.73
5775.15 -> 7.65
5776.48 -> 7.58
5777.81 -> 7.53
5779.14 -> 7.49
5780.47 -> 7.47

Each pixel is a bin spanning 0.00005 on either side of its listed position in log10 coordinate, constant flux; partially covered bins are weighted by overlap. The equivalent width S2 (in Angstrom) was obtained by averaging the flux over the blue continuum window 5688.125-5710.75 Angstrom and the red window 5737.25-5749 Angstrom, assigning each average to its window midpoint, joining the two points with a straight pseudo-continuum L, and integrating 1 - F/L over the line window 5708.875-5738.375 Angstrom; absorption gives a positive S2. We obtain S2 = 1.8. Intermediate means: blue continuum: 7.79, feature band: 7.37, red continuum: 7.92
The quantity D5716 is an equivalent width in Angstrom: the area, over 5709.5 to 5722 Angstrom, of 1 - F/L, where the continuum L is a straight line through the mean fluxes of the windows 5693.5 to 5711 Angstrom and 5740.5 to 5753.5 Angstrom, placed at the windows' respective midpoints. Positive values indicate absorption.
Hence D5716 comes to 1.2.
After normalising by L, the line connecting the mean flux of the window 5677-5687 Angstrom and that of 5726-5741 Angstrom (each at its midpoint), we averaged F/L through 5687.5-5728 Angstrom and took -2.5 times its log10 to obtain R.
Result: 0.04 mag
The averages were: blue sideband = 7.87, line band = 7.52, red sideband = 7.74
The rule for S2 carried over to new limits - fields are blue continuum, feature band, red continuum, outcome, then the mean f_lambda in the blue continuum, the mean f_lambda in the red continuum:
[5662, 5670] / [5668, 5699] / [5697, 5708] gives -0.61 Angstrom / 7.22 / 7.91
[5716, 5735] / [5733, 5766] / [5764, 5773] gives -0.69 Angstrom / 7.41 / 7.88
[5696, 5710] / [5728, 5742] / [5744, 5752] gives 0.08 Angstrom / 7.82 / 7.83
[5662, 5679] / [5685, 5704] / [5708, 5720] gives -1.77 Angstrom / 7.37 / 7.08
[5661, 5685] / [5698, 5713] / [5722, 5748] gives -0.07 Angstrom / 7.5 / 7.73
